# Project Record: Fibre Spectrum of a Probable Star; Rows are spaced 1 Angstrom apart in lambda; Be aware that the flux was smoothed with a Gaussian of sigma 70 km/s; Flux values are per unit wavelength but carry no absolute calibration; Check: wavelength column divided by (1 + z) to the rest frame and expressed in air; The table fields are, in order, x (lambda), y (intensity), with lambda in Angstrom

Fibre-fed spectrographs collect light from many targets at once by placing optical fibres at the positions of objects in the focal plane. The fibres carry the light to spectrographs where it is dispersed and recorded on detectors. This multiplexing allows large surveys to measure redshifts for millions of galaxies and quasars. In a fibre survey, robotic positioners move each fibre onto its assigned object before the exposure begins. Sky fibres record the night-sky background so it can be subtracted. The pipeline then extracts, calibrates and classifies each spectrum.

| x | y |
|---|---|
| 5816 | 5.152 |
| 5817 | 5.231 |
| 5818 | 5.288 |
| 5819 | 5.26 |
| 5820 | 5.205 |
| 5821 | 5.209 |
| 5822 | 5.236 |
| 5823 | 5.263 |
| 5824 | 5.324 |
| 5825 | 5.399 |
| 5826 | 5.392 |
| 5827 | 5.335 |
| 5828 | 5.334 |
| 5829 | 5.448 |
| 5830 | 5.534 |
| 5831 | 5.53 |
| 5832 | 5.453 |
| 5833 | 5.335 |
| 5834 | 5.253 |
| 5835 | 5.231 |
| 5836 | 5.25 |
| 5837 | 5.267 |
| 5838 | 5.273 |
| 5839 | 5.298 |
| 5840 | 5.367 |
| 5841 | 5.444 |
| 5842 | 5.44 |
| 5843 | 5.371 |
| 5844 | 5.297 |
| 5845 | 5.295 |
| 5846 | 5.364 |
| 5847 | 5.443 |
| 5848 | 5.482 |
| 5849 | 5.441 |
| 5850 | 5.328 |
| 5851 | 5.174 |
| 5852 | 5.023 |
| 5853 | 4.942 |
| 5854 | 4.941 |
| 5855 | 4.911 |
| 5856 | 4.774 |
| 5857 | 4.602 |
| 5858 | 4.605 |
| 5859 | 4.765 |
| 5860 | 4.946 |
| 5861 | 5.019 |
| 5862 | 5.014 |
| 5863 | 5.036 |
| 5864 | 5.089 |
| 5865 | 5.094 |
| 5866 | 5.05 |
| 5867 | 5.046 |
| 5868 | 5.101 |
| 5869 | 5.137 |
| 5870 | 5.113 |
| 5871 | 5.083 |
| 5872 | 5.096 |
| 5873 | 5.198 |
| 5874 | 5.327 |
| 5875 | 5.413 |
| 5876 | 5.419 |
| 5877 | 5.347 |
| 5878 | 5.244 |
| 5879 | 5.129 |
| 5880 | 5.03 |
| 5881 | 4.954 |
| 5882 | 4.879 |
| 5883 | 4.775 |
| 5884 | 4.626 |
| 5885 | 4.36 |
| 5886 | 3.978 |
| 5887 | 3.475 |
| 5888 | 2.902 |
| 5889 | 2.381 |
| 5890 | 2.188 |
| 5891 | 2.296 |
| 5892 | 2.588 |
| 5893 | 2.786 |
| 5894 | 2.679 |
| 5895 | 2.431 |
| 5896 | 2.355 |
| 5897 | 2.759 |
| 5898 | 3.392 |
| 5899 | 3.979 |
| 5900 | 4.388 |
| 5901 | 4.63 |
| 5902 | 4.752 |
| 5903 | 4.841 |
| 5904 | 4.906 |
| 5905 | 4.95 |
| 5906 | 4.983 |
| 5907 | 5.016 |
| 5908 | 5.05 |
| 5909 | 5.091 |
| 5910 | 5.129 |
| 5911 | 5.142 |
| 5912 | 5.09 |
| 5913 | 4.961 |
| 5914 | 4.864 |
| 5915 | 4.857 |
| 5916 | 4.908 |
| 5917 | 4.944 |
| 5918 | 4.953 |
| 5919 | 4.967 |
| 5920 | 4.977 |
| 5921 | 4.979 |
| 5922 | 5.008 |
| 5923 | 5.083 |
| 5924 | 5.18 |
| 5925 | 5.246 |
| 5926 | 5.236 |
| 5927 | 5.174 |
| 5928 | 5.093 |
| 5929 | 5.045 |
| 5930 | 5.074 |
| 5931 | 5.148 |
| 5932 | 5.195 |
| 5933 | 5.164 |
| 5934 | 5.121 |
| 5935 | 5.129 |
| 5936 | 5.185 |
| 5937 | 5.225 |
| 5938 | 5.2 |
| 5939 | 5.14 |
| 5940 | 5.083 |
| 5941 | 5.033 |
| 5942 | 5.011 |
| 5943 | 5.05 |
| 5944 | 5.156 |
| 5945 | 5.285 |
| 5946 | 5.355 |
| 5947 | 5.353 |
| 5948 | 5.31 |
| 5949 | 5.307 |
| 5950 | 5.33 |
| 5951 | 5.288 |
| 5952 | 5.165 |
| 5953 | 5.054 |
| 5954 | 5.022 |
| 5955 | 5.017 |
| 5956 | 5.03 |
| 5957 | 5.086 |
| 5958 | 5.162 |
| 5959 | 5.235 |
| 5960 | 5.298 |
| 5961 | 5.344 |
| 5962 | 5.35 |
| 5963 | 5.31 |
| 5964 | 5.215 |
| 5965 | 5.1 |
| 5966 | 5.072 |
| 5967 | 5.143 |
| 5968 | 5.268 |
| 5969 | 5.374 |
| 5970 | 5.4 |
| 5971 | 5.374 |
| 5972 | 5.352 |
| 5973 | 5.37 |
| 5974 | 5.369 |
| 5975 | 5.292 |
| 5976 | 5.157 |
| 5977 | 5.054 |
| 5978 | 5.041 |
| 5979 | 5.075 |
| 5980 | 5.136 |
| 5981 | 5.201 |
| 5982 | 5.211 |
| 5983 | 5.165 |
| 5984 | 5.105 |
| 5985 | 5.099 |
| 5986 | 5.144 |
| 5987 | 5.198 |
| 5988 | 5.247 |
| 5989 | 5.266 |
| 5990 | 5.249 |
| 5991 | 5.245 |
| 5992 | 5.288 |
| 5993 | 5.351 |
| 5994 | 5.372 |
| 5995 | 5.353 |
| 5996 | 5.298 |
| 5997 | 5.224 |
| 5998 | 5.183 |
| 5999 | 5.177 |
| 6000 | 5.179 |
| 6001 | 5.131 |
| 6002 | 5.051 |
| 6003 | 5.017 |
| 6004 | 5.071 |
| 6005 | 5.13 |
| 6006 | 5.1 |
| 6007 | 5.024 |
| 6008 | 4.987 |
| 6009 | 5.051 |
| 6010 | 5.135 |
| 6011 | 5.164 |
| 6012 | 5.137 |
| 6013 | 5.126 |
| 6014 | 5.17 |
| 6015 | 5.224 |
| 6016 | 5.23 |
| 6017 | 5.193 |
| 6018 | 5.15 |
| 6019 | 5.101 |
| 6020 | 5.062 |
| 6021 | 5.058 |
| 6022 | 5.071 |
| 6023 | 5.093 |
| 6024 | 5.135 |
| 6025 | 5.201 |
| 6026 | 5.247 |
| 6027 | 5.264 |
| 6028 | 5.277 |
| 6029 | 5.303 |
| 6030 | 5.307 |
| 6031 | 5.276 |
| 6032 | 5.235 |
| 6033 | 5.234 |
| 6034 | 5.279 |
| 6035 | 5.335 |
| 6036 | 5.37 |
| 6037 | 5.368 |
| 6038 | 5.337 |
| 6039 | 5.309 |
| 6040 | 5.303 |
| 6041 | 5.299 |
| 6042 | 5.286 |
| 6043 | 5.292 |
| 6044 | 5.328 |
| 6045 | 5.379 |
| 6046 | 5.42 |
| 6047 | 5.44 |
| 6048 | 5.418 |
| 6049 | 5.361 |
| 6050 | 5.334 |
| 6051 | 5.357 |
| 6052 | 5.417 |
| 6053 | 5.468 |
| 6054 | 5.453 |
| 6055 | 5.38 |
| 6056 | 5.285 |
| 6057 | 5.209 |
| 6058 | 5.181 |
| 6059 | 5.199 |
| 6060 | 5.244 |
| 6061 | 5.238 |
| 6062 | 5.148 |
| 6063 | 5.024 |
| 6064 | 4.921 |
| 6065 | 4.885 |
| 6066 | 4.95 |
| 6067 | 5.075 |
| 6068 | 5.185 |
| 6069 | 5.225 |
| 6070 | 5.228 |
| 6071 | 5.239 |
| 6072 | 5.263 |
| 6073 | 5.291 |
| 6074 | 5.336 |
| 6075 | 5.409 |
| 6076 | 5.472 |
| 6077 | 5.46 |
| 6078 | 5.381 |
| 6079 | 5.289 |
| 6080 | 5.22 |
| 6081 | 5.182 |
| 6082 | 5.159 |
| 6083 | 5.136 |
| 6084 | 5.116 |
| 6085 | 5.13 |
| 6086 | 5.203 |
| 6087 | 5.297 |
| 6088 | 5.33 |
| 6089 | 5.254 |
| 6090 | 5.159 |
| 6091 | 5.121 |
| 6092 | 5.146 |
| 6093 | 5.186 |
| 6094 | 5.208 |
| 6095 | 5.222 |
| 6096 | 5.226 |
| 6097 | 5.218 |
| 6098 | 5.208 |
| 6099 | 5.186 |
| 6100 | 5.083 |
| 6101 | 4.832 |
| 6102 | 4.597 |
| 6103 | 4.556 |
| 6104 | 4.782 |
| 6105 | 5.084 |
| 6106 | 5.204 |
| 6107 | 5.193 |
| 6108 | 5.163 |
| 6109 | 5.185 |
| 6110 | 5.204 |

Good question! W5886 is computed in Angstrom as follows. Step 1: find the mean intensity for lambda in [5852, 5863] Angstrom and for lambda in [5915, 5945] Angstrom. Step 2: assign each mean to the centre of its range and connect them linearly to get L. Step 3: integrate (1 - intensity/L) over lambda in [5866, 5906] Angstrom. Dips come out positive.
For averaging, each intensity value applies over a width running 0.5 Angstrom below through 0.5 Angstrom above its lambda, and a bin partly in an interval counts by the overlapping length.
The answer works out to 5.68 Angstrom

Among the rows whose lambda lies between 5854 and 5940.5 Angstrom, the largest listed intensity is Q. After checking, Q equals 5.419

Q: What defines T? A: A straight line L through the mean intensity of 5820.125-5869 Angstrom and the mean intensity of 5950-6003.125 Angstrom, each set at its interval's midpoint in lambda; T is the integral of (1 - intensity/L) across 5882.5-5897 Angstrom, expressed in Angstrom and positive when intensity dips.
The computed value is 5.82 Angstrom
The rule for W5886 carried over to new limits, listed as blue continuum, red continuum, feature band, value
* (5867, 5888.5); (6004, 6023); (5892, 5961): 1.44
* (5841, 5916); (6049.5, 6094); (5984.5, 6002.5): -0.85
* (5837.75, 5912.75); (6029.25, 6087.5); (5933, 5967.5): -1.93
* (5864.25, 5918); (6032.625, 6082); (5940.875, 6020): -4.88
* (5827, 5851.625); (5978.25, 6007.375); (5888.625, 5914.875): 6.35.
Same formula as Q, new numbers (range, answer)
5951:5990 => 5.4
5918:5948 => 5.355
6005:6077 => 5.472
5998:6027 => 5.264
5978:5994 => 5.372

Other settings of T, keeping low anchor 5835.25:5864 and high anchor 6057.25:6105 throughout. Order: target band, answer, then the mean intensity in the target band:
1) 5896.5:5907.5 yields 1.6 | 4.42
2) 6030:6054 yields -0.9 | 5.34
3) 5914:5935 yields 0.3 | 5.06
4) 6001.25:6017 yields 0.1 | 5.11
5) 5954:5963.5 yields -0.1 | 5.19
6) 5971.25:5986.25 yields -0.1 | 5.19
